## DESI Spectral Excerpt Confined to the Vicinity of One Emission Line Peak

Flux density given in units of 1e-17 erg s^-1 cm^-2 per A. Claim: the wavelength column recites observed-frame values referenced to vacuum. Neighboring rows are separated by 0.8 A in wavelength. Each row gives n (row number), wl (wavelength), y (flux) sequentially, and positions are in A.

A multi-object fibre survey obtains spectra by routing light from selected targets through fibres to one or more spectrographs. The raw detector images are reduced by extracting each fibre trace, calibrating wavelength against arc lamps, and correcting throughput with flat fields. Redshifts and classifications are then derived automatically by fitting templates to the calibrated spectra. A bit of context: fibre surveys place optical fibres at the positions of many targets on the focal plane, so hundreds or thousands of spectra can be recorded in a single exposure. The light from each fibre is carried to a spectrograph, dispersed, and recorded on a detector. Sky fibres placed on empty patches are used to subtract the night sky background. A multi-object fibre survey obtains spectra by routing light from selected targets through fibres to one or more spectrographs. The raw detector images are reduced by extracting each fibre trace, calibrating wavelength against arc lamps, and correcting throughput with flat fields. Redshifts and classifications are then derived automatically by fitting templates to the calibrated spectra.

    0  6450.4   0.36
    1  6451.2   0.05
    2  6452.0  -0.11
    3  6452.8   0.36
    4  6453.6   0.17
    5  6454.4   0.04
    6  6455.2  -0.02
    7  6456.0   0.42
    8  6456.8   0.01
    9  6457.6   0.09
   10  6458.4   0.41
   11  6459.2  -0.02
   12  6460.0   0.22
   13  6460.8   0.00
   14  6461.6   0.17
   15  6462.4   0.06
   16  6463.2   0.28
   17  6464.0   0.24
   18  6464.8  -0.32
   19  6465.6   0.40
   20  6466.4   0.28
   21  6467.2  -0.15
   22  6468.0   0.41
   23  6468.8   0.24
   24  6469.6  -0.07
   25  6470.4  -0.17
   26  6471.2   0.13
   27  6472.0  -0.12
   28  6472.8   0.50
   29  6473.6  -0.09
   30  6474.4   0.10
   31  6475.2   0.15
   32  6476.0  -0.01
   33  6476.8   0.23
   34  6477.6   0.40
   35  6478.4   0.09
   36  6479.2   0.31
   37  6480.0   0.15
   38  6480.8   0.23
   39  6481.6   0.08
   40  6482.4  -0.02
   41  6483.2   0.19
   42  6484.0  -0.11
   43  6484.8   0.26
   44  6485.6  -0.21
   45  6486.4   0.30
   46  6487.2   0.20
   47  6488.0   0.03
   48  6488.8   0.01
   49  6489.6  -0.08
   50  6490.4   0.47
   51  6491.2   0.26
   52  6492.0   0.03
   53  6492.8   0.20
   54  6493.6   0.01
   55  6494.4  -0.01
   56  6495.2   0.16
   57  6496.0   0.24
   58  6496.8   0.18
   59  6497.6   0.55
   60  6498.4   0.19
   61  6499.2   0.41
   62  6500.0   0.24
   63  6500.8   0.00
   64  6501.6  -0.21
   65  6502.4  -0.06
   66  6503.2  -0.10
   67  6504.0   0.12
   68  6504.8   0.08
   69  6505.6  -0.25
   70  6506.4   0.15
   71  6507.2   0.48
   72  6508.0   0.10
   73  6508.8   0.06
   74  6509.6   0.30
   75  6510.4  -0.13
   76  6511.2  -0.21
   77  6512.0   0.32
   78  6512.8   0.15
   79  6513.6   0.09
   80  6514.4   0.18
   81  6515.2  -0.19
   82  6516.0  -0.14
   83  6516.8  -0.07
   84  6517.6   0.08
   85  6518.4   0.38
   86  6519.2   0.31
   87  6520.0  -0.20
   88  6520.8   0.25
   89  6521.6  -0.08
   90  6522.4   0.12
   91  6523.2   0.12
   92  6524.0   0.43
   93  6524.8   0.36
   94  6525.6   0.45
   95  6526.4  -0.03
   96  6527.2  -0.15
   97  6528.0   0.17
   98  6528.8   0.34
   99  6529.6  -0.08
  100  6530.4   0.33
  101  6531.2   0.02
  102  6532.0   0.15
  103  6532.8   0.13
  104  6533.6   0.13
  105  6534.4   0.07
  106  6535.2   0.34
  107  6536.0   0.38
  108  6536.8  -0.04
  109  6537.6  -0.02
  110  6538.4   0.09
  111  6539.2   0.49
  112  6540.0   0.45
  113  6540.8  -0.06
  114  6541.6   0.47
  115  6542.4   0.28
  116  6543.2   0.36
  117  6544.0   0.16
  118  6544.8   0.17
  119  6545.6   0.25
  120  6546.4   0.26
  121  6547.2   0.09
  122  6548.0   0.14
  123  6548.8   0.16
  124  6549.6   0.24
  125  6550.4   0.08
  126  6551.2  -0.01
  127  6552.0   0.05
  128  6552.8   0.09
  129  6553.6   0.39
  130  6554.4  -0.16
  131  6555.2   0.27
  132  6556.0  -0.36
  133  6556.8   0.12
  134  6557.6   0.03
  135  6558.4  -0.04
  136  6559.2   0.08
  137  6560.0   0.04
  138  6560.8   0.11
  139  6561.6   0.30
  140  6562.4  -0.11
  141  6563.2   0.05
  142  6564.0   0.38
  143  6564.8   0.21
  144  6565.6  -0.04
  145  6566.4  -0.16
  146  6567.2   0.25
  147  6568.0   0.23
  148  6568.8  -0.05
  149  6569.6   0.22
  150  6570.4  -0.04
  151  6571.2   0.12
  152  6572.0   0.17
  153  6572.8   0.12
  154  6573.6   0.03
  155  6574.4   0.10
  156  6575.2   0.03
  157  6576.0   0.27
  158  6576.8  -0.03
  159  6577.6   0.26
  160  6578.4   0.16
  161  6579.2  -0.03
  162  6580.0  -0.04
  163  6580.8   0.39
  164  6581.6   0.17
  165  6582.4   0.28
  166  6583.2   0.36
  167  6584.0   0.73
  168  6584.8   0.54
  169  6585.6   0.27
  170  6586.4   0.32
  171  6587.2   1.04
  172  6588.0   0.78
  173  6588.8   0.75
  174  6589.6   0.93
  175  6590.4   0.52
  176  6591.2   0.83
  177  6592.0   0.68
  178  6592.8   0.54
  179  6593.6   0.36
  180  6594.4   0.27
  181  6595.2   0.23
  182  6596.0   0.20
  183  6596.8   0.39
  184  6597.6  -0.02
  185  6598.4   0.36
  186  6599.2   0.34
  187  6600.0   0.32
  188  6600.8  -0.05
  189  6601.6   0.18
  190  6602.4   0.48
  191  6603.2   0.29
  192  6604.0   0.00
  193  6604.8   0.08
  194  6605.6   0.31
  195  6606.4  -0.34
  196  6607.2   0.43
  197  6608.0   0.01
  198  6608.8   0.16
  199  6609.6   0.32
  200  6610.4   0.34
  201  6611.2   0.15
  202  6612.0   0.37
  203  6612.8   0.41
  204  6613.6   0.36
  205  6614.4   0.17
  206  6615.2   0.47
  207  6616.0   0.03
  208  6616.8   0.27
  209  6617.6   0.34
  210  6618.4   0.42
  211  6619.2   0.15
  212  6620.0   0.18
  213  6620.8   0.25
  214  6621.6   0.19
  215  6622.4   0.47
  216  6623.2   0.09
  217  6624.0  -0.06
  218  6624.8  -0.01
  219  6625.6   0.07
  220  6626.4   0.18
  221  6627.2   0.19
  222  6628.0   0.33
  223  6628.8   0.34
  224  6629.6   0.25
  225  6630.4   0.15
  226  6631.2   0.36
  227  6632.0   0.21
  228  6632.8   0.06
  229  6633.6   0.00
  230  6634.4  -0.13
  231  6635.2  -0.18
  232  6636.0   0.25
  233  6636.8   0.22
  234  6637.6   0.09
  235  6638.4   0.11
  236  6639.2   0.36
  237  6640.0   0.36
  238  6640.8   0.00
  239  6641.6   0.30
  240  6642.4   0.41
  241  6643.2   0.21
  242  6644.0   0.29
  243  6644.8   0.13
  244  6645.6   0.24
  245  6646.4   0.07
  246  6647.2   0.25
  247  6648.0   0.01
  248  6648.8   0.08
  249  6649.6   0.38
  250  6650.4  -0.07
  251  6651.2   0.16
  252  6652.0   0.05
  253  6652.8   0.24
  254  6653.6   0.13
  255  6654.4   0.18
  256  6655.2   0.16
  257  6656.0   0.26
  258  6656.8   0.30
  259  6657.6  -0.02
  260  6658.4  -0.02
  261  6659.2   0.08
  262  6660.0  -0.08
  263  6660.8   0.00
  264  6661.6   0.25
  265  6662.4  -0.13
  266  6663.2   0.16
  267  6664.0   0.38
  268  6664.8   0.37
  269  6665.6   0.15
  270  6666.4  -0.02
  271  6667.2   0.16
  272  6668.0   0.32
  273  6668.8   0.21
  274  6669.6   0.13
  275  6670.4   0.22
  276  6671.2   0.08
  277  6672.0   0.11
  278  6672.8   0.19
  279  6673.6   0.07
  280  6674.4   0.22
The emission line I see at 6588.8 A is [O II]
